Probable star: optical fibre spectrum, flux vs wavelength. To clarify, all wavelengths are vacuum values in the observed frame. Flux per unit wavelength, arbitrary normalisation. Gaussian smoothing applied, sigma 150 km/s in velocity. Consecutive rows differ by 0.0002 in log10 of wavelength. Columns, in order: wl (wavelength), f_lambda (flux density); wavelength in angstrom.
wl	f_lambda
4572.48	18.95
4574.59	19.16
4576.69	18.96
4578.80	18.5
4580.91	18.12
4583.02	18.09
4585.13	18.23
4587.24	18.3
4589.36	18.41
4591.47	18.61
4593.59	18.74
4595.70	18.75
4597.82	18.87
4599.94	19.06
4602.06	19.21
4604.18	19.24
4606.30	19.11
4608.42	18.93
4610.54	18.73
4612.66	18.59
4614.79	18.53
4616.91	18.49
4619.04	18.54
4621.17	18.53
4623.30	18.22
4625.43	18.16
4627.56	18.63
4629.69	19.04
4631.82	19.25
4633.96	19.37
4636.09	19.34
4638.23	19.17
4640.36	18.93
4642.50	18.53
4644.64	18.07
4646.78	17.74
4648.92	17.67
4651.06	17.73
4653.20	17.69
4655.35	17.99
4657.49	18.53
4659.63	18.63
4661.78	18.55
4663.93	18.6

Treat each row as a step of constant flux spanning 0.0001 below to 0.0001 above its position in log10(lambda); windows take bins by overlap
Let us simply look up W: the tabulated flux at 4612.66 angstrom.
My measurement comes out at 18.59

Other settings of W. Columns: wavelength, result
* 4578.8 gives 18.5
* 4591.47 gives 18.61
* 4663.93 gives 18.6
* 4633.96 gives 19.37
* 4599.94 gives 19.06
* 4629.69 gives 19.04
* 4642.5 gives 18.53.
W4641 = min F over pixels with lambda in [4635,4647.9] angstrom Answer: 17.74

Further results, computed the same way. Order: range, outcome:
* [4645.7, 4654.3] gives 17.67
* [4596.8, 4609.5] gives 18.87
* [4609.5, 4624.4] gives 18.22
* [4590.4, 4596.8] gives 18.61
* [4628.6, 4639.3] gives 19.04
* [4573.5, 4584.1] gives 18.09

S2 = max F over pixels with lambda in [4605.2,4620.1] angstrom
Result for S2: 19.11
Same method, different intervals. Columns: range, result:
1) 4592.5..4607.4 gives 19.24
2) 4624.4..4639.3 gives 19.37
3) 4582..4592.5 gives 18.61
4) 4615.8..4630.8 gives 19.04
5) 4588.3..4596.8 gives 18.75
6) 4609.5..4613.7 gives 18.73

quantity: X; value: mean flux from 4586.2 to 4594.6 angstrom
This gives 18.5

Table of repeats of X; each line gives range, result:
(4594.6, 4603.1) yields 19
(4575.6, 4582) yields 18.5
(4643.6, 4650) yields 17.8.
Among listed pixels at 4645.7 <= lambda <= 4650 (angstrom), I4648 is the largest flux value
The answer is 17.74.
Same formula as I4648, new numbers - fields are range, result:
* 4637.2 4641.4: 19.17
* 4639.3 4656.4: 18.93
